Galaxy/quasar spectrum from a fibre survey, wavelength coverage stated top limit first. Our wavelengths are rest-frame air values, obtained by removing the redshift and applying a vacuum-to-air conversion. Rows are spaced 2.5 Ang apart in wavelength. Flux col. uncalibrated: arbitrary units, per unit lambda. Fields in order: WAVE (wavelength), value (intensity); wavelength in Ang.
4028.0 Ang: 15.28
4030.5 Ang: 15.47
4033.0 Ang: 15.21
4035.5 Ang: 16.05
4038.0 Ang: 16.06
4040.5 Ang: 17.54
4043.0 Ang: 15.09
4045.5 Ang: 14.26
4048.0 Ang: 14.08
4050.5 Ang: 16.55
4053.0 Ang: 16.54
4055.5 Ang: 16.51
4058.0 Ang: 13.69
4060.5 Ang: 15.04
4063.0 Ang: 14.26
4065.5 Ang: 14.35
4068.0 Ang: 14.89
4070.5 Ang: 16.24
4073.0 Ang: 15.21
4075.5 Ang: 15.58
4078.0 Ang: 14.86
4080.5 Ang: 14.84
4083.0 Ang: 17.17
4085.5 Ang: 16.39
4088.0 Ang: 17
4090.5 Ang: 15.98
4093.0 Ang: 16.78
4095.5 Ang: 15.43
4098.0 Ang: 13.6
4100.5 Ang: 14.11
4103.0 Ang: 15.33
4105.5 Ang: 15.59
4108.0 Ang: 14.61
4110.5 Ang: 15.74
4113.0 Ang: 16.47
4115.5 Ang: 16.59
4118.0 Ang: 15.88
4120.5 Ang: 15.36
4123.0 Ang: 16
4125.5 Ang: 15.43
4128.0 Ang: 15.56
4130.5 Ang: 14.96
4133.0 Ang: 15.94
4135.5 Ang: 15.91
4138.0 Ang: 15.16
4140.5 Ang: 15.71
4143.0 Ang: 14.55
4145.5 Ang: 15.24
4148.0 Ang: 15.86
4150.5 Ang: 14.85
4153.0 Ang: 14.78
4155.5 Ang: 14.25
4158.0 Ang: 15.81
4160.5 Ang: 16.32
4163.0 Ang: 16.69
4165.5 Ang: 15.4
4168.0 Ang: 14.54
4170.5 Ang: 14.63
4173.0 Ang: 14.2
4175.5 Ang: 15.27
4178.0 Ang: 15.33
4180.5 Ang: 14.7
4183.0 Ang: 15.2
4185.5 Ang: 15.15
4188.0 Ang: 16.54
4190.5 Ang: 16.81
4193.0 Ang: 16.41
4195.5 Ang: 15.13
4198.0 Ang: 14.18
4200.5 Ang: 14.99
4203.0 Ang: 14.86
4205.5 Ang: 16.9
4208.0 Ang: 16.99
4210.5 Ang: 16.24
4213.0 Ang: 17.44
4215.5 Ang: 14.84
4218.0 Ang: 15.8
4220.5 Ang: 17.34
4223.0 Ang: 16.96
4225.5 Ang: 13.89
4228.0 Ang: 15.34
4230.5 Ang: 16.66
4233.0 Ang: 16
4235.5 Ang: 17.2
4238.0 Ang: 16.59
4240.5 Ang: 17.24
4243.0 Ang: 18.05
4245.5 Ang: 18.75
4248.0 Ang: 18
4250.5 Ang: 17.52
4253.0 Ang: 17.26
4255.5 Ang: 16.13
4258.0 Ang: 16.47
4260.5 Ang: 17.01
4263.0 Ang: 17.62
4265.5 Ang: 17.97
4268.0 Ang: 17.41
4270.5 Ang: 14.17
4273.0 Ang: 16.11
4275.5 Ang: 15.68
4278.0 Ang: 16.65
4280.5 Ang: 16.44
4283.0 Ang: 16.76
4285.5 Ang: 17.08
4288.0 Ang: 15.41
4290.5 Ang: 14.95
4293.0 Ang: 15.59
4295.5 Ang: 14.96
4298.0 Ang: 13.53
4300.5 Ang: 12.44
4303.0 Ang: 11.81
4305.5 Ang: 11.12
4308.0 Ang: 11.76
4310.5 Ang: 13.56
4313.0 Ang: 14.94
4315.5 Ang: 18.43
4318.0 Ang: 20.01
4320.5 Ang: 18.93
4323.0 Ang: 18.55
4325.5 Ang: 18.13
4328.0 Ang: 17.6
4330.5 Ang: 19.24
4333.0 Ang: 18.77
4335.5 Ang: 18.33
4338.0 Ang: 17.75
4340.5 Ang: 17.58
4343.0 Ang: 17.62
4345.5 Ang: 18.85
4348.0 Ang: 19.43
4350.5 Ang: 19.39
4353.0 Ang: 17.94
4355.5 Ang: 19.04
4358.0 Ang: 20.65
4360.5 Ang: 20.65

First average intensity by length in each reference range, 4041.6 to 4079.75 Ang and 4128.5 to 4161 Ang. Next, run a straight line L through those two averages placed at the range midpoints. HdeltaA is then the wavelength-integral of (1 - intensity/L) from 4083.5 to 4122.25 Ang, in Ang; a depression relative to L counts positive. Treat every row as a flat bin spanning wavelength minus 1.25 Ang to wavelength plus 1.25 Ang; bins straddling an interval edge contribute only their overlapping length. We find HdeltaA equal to -1.2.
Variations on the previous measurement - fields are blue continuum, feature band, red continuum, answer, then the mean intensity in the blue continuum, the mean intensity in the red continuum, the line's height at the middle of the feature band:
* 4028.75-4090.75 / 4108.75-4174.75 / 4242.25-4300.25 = 1.8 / 15.5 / 16.4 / 15.9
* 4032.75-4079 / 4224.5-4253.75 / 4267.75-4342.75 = -1.8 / 15.4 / 16.1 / 15.9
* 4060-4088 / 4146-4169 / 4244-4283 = 1.0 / 15.4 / 16.9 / 16.1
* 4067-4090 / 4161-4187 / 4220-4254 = 2.1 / 15.8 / 16.9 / 16.5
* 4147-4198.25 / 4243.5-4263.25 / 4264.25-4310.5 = -3.0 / 15.4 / 15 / 15.1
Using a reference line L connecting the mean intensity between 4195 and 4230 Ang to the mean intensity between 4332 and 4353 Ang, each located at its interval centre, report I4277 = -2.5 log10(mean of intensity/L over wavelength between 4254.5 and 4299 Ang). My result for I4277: 0.063 mag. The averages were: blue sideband 15.8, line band 16.1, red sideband 18.4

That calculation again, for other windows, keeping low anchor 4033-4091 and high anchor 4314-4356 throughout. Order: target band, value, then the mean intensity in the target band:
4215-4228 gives 0.100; 15.8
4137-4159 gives 0.094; 15.1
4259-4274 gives 0.067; 16.7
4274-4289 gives 0.102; 16.3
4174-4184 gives 0.118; 15.1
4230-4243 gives 0.038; 16.9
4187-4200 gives 0.082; 15.8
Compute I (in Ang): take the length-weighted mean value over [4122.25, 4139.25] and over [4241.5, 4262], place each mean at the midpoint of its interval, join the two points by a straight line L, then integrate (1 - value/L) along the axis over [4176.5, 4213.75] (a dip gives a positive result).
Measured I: 1.7 Ang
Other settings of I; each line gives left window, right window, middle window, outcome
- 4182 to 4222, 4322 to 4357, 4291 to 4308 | 4.32 Ang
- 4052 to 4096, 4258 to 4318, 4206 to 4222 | -1.04 Ang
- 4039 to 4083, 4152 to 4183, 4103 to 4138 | -0.98 Ang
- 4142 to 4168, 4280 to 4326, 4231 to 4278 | -4.69 Ang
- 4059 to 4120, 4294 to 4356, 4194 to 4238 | 0.60 Ang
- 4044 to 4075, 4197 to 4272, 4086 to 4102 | -0.11 Ang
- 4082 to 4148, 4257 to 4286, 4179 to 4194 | 0.27 Ang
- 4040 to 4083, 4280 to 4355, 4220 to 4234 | 0.14 Ang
